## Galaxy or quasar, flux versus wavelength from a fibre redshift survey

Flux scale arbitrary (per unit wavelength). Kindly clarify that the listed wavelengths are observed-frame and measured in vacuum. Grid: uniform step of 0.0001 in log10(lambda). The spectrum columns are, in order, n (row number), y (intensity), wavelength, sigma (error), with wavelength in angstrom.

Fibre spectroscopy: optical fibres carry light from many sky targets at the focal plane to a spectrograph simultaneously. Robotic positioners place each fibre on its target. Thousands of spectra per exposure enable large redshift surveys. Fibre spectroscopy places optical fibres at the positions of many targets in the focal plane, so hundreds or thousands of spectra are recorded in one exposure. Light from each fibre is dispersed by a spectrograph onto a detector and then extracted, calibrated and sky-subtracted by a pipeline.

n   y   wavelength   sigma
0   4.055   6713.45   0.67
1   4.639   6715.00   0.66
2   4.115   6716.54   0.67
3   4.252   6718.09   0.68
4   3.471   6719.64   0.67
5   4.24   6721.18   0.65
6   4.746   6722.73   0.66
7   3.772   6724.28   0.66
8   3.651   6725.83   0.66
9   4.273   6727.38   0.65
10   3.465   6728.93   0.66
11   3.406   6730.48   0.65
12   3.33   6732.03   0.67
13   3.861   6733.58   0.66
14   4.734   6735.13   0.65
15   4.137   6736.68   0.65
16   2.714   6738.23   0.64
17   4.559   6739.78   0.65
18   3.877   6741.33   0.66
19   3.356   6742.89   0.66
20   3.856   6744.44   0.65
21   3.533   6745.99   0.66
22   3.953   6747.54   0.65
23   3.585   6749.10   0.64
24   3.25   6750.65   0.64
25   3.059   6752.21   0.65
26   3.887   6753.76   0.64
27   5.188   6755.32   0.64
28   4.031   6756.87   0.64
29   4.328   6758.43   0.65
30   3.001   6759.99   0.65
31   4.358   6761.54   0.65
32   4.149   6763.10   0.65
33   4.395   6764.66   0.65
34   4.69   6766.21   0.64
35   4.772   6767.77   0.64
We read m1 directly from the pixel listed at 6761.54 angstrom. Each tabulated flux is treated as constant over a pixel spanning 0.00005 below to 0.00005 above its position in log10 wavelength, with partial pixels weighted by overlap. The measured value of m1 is 4.358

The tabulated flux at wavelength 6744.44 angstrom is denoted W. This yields 3.856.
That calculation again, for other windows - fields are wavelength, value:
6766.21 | 4.69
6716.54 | 4.115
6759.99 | 3.001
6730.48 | 3.406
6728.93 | 3.465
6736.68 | 4.137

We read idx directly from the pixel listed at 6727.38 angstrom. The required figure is 4.273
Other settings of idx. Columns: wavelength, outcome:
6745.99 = 3.533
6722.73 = 4.746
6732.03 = 3.33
